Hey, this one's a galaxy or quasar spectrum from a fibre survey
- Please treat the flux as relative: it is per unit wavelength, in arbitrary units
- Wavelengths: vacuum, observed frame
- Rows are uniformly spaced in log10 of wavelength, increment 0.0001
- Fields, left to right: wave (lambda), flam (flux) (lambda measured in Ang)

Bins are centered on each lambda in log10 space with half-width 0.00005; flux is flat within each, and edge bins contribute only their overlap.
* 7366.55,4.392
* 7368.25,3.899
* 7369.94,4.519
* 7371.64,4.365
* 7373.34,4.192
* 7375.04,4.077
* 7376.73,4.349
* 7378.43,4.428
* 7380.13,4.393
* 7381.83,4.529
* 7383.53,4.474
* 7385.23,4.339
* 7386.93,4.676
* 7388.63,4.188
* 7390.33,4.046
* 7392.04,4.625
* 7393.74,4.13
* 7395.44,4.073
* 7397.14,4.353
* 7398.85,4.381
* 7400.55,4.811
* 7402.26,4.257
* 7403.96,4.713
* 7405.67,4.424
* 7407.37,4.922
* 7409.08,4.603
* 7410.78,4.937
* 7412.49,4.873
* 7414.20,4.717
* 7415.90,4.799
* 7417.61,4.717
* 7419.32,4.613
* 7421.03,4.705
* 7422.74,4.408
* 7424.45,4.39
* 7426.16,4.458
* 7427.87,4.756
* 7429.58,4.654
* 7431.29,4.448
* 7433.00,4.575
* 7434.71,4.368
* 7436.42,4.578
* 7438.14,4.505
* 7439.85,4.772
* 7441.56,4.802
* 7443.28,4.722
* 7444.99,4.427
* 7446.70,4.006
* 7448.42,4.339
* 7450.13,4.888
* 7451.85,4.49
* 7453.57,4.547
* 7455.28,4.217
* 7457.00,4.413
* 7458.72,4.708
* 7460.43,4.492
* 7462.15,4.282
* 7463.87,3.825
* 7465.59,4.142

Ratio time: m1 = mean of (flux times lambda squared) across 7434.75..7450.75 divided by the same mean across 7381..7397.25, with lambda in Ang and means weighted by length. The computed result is 1.06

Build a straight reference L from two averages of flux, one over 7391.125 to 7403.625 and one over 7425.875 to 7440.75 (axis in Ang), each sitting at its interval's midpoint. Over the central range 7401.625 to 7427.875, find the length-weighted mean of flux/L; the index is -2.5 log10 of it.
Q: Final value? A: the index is -0.04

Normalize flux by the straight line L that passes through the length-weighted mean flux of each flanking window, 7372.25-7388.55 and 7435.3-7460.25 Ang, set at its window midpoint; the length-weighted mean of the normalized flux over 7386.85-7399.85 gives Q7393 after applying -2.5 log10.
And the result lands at 0.03 mag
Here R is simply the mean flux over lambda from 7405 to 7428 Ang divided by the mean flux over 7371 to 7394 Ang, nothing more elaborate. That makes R 1.07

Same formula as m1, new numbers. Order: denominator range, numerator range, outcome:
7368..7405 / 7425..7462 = 1.05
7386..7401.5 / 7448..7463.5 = 1.04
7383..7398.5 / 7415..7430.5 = 1.08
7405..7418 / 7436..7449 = 0.96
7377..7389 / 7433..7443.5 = 1.06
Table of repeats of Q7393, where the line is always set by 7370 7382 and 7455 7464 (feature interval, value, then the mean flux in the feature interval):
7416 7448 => -0.05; 4.55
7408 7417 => -0.10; 4.79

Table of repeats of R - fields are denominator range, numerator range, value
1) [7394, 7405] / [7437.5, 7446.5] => 1.04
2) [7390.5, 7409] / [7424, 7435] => 1.02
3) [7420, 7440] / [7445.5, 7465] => 0.96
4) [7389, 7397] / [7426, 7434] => 1.08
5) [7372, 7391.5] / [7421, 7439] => 1.04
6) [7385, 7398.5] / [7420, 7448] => 1.05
